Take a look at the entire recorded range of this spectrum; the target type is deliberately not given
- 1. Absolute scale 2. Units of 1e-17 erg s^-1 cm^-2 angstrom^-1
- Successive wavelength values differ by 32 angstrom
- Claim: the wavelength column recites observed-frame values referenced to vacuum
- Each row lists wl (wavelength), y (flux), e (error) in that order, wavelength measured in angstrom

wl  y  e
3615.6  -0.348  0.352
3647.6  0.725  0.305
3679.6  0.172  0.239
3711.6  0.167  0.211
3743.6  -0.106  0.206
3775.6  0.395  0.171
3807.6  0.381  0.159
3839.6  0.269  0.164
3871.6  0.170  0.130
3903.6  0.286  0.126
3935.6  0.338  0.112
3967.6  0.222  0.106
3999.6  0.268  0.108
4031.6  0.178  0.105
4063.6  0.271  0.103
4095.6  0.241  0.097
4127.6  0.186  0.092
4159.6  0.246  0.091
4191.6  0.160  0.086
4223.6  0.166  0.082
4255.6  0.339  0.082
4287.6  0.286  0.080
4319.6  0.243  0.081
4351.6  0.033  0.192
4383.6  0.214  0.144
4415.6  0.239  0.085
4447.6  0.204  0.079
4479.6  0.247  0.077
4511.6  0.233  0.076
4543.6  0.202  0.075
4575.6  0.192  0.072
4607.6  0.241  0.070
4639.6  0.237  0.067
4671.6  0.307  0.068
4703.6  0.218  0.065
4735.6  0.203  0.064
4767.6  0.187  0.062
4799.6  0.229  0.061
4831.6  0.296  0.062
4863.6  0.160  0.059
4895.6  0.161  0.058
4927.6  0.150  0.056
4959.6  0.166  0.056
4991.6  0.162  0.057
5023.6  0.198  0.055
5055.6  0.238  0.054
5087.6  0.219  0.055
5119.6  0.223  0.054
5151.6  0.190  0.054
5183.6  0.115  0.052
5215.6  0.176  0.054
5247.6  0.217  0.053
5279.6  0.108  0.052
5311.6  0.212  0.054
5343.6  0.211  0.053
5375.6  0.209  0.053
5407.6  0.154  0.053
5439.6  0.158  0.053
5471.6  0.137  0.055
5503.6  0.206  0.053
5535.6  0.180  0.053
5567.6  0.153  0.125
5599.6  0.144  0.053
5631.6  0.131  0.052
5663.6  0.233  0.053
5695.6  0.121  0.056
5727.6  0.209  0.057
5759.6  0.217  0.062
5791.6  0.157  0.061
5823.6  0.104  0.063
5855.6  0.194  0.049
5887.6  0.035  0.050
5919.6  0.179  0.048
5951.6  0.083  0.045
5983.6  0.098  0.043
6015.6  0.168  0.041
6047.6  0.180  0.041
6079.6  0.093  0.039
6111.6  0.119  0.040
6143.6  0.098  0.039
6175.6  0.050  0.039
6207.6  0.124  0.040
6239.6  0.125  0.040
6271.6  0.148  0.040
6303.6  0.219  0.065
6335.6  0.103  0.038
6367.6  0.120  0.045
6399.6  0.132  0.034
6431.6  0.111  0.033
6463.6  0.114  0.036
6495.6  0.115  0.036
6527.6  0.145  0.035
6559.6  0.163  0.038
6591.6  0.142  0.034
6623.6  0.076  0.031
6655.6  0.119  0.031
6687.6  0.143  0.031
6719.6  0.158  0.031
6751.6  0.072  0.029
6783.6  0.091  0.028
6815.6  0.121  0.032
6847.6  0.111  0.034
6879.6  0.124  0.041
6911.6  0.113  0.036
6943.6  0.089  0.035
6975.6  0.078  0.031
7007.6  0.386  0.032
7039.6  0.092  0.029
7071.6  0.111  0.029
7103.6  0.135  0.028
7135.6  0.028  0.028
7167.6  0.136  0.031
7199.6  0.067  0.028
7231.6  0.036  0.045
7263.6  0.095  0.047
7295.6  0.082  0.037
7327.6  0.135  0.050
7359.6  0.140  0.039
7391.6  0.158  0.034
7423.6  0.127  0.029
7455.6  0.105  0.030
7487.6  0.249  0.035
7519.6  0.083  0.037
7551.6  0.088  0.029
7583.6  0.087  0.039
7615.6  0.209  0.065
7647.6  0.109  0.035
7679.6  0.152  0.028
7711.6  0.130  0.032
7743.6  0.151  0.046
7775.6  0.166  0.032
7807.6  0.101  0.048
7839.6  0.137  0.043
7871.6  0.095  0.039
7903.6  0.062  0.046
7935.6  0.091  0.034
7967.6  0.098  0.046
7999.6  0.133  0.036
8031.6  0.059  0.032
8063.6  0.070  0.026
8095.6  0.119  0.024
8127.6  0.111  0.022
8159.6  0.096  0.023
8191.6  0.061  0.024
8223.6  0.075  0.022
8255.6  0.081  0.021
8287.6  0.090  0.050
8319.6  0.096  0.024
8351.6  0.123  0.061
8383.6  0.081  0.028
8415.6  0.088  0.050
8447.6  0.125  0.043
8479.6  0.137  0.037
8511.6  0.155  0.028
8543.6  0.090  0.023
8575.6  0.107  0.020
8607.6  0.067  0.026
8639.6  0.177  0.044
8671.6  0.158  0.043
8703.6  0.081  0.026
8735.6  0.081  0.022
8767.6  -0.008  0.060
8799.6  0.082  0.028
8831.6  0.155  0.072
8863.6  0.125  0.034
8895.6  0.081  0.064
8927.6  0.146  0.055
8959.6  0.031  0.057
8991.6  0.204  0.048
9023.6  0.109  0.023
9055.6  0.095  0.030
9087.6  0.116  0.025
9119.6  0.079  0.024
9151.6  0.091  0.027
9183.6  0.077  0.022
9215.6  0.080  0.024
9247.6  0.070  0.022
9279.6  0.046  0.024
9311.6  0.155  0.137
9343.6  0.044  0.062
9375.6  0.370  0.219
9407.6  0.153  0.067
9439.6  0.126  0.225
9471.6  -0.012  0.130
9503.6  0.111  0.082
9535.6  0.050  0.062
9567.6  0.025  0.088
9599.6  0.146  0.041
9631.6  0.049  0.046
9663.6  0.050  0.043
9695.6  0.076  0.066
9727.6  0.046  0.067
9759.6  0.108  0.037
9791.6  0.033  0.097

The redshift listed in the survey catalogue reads 0.142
